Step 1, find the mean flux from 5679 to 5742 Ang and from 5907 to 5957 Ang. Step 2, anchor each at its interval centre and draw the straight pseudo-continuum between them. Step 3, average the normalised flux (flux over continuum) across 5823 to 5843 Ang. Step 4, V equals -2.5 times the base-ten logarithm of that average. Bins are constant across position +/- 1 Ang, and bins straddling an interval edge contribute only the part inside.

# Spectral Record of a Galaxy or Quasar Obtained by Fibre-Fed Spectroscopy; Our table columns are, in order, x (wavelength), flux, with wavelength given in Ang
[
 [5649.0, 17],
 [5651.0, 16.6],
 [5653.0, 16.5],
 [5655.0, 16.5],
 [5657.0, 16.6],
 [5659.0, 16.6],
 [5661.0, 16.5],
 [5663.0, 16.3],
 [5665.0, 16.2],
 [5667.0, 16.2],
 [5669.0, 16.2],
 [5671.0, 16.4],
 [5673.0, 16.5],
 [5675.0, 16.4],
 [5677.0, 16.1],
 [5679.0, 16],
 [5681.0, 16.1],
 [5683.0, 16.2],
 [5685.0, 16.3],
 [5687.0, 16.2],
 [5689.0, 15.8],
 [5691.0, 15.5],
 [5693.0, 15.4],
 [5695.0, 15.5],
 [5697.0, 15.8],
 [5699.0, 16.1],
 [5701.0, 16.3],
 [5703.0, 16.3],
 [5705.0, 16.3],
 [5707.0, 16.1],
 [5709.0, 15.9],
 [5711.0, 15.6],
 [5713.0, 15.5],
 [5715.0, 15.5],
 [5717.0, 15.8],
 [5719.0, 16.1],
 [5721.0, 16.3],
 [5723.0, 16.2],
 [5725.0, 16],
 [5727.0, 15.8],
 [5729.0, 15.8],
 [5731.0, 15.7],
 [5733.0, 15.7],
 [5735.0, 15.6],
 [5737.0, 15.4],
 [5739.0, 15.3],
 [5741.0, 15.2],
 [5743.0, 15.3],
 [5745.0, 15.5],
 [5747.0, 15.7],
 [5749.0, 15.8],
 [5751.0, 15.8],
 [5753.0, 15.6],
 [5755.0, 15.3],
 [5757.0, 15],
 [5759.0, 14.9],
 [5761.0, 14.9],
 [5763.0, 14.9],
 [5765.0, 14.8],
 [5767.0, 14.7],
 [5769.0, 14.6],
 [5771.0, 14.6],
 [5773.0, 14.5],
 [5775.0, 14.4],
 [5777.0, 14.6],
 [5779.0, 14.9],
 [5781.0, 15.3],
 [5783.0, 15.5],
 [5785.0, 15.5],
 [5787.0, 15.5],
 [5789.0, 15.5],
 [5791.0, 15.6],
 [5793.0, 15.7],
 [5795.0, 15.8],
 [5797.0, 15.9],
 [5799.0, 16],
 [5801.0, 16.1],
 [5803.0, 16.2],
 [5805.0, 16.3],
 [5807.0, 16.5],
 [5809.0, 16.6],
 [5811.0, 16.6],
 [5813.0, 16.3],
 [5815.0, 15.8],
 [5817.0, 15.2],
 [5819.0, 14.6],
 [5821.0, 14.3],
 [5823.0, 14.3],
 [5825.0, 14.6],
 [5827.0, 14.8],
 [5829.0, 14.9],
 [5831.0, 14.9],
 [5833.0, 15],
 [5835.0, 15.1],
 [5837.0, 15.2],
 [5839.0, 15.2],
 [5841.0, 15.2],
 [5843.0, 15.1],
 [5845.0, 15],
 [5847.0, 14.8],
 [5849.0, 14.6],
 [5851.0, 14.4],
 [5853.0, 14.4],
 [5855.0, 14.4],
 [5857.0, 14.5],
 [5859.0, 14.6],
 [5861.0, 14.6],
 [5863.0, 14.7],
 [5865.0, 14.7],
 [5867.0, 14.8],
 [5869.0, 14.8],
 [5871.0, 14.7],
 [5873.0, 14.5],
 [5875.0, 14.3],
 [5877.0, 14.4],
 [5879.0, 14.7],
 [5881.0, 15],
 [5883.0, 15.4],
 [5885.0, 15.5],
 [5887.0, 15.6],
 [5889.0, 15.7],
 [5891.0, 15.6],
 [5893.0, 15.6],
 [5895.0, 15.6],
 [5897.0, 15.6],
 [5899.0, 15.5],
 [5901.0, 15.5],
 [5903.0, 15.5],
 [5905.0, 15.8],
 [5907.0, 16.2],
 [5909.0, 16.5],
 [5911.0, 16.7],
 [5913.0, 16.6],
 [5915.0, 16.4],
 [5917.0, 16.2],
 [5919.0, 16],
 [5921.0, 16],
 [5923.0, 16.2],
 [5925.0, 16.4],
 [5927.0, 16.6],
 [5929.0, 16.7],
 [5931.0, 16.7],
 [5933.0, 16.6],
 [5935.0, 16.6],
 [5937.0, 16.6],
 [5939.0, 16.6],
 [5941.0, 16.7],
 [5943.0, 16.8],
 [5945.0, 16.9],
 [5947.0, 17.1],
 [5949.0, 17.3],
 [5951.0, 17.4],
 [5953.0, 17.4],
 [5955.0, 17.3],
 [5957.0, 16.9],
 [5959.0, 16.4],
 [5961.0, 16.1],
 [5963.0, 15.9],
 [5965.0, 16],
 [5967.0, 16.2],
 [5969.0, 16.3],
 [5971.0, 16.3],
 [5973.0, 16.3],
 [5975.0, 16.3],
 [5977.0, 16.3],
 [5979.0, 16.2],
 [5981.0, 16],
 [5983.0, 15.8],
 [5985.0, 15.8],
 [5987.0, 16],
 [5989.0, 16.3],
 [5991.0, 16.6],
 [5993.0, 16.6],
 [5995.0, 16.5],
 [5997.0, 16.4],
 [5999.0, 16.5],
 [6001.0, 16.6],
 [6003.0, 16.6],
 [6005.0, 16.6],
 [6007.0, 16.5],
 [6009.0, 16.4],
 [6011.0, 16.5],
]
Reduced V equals 0.09 mag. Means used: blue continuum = 15.9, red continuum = 16.7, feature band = 15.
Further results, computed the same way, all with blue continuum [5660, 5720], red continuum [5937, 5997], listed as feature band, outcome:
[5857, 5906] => 0.087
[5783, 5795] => 0.043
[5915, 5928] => 0.011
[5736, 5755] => 0.043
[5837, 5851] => 0.093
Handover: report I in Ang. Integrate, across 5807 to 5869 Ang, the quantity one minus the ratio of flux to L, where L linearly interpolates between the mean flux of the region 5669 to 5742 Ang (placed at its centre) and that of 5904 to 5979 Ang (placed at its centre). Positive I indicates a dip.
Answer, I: 4.8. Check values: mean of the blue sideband 15.9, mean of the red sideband 16.5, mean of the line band 15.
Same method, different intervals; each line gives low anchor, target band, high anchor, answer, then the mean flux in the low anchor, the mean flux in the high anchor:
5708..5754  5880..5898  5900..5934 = 0.75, 15.7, 16.3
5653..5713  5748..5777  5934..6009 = 2.25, 16.1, 16.5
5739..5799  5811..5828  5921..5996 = 0.53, 15.2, 16.5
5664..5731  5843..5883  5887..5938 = 3.58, 16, 16.1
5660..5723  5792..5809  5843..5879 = -1.09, 16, 14.6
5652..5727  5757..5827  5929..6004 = 3.99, 16.1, 16.5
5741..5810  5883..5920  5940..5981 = 0.76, 15.4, 16.6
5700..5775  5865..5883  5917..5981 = 1.64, 15.5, 16.5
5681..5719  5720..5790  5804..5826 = 1.87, 15.9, 15.6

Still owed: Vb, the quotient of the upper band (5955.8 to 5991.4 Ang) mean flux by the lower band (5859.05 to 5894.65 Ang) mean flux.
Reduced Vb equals 1.08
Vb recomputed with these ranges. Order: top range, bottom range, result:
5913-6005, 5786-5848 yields 1.07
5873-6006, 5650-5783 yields 1.03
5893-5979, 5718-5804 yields 1.06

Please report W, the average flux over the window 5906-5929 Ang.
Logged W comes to 16.4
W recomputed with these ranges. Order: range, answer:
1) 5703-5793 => 15.4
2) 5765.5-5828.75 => 15.4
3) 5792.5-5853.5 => 15.3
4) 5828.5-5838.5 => 15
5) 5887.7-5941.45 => 16.2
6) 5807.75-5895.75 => 15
